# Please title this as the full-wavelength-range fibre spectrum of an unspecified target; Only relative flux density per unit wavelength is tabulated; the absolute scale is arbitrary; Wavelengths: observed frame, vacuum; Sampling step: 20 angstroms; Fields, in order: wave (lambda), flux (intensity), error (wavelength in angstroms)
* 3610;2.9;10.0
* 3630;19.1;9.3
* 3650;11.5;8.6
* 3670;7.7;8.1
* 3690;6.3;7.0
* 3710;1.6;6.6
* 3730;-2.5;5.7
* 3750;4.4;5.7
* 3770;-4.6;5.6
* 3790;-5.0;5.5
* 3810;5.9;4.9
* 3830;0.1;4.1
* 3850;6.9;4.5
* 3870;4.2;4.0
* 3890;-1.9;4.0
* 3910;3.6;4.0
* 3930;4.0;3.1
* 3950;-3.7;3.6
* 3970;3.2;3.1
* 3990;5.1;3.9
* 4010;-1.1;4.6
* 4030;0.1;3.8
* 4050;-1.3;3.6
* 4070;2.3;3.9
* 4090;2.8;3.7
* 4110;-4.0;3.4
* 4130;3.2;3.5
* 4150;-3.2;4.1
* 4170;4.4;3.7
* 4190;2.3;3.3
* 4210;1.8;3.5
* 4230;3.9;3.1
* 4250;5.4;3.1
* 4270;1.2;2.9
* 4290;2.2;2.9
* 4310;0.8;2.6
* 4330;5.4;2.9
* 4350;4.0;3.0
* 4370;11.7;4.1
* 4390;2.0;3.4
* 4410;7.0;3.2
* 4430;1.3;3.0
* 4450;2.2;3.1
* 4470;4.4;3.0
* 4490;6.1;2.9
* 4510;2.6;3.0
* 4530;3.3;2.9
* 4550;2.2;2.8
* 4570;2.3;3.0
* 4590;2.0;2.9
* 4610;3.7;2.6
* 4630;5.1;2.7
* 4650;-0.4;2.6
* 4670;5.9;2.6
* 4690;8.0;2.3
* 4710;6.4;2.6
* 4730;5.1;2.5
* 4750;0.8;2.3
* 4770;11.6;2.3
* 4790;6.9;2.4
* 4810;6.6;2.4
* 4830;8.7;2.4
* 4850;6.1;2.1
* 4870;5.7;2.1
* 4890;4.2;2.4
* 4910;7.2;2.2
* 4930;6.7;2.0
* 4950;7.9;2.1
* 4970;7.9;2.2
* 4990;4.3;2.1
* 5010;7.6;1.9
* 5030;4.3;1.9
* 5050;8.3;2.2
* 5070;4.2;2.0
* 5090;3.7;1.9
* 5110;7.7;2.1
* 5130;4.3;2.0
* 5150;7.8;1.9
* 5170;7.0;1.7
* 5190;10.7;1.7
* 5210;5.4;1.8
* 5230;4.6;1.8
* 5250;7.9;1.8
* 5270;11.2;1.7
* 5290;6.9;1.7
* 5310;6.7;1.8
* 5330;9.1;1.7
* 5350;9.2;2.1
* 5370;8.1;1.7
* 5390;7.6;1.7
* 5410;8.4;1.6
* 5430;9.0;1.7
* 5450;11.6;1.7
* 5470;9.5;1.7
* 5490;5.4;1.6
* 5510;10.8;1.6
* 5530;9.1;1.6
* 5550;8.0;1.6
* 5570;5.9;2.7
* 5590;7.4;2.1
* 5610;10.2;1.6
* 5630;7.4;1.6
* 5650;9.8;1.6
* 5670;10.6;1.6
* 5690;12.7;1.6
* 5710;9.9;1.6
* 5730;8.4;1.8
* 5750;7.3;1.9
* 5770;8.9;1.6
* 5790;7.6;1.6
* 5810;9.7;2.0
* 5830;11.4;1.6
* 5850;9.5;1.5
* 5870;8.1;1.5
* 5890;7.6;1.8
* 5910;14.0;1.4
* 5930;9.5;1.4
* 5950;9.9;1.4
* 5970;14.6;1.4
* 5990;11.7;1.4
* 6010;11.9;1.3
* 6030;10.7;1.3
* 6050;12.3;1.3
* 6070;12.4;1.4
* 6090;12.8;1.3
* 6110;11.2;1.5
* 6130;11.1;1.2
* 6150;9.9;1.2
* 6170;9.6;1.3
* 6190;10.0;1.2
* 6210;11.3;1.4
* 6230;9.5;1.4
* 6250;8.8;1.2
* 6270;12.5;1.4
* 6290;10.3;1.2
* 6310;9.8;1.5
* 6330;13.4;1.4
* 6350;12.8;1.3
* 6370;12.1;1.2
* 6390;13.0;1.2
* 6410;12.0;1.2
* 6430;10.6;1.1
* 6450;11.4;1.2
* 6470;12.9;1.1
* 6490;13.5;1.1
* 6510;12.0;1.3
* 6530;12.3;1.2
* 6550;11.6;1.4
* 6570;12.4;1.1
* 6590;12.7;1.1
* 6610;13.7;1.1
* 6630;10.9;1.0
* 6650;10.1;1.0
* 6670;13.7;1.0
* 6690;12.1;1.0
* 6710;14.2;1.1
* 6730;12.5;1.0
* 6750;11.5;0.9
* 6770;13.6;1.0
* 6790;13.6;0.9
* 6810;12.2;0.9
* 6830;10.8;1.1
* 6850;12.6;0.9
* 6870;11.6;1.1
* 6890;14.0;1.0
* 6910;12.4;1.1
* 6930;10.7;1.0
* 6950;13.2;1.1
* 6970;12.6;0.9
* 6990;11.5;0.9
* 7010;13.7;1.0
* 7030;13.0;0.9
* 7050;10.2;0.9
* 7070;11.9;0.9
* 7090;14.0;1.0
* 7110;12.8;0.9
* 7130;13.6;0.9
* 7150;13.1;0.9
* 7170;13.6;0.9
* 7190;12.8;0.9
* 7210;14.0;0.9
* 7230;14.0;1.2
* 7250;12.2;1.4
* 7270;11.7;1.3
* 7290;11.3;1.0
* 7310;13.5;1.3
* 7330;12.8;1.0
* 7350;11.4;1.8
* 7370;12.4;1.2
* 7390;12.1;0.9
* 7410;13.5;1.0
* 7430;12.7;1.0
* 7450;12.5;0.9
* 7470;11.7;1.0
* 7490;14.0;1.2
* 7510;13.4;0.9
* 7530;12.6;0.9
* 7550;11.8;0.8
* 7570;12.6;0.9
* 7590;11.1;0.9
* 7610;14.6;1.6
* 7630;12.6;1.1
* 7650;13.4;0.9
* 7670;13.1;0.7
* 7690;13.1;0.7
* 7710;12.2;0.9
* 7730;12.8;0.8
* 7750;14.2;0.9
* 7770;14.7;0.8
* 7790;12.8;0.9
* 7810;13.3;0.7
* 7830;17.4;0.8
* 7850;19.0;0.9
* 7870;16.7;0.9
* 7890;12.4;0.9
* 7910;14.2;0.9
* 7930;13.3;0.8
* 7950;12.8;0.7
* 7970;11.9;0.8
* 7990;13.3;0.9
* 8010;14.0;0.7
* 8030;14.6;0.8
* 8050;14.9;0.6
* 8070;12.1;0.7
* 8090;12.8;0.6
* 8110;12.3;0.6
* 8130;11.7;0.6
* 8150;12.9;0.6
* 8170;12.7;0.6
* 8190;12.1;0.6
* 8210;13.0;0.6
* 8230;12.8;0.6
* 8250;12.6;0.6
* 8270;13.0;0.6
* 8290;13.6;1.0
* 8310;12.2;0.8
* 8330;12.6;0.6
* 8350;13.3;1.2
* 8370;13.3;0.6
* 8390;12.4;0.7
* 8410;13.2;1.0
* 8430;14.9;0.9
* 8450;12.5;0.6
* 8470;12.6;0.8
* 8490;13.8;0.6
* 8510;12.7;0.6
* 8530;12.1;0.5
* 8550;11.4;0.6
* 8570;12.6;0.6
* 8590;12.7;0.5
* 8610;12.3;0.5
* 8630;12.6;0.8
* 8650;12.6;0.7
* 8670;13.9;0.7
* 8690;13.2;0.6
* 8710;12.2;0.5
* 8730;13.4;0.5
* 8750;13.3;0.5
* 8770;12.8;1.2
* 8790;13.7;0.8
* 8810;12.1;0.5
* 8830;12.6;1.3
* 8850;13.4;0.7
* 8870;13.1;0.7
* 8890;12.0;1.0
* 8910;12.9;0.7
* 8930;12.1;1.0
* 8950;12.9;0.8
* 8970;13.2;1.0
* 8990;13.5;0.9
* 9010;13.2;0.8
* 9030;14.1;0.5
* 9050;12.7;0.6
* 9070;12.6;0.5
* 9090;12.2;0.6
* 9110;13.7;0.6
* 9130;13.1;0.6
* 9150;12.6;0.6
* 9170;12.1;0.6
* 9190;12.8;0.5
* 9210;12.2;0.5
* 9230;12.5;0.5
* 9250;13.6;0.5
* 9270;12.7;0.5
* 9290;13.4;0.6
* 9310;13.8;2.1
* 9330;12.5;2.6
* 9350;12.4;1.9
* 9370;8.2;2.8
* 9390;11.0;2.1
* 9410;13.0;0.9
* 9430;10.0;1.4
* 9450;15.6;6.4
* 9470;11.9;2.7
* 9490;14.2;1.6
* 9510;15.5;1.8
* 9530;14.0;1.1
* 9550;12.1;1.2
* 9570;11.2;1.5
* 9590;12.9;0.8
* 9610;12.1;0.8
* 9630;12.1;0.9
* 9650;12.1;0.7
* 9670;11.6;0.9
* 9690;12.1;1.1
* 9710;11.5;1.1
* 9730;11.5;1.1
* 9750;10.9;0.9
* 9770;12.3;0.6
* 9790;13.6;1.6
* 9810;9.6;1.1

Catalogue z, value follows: 0.19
